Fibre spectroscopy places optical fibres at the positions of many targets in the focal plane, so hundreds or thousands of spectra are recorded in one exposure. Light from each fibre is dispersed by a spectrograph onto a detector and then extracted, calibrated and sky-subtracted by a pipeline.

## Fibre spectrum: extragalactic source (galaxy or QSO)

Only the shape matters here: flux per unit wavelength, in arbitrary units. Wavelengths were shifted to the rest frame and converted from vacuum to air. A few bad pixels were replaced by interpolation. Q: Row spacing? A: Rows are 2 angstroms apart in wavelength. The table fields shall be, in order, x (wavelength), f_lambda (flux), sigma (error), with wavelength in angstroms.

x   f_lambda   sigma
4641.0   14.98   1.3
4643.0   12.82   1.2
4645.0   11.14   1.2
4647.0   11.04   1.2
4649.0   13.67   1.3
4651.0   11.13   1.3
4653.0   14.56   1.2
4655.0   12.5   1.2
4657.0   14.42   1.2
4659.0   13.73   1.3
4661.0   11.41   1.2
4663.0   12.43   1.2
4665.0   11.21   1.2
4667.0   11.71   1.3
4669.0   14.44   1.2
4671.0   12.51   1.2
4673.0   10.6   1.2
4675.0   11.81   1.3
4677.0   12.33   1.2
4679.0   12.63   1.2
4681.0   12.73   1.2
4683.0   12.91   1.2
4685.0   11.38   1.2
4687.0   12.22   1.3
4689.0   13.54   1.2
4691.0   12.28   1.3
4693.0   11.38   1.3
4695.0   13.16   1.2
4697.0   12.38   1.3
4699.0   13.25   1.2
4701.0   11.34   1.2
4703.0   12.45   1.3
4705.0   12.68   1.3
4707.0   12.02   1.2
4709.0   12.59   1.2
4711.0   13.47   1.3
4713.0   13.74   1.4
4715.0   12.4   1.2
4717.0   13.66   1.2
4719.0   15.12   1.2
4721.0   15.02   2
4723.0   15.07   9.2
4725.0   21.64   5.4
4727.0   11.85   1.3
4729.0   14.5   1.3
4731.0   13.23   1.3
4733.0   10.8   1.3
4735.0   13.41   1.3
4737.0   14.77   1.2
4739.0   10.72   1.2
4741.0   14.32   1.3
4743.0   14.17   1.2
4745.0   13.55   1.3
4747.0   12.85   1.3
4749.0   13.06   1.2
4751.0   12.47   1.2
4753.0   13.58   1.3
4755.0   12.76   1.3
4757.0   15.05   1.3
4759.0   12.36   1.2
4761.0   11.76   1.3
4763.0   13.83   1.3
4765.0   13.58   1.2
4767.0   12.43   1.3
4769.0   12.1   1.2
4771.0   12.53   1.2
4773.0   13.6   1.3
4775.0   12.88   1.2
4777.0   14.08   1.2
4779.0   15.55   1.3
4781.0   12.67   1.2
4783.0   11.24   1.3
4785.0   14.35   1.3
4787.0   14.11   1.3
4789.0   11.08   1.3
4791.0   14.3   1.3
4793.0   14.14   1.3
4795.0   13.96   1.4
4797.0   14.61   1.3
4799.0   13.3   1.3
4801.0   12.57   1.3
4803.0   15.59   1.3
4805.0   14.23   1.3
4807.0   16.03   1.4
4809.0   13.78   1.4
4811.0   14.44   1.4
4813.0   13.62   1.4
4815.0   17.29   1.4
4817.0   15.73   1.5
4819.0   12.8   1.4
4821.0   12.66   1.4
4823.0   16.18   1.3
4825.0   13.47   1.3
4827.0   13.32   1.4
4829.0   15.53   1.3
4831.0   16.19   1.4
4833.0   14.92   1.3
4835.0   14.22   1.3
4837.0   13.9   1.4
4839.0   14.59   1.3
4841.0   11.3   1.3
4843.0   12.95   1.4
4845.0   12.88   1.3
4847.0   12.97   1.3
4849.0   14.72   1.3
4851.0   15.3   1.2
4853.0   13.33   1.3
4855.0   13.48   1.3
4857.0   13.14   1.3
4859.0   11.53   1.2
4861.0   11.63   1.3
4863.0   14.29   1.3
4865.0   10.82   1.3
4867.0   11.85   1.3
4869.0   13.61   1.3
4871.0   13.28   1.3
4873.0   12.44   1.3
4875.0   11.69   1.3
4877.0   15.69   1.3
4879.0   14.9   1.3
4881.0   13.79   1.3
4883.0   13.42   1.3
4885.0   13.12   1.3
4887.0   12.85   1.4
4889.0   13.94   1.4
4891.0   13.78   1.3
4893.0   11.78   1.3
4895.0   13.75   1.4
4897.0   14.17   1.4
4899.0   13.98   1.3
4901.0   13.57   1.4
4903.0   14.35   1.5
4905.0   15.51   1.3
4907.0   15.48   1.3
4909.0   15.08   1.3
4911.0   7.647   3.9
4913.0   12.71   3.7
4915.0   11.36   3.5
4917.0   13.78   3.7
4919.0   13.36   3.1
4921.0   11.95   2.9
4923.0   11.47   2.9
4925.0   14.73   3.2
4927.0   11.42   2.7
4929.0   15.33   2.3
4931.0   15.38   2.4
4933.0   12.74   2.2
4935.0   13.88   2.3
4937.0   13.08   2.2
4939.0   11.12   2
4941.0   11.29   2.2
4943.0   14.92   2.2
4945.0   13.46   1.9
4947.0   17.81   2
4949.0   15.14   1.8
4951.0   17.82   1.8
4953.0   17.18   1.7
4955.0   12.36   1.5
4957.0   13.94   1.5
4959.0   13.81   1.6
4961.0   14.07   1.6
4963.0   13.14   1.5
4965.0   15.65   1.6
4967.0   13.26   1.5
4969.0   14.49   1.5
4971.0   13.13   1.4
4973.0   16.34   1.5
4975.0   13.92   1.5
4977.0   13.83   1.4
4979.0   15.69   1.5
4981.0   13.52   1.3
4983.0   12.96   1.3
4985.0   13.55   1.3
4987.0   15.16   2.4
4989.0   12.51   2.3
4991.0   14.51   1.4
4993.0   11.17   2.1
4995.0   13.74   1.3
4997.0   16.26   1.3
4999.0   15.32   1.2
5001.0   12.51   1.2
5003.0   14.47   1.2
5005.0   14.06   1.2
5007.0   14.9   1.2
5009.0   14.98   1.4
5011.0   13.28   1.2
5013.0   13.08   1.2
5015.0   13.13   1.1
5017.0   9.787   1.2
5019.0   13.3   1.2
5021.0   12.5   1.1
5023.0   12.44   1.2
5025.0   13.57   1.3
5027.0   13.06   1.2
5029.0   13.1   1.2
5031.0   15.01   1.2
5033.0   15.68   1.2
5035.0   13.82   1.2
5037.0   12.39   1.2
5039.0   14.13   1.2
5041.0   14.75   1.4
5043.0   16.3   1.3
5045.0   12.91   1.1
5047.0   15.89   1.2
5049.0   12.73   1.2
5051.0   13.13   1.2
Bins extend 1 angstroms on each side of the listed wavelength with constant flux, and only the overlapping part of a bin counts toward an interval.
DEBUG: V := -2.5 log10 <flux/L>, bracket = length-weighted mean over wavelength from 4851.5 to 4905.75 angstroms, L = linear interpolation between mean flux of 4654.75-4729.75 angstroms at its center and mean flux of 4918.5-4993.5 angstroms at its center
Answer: 0.03 mag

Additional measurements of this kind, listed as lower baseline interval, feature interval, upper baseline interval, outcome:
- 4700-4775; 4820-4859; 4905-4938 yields -0.05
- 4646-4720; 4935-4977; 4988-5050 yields -0.06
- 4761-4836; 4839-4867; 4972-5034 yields 0.08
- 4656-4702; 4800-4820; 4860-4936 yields -0.13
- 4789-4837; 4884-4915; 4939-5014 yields 0.07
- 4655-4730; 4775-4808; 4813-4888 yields -0.03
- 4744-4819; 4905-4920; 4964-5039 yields 0.06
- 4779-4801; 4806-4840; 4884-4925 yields -0.10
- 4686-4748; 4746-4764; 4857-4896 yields 0.02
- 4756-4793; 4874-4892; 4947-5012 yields 0.01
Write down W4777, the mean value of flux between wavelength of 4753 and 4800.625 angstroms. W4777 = 13.3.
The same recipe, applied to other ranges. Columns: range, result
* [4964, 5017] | 14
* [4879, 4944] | 13.3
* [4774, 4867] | 13.8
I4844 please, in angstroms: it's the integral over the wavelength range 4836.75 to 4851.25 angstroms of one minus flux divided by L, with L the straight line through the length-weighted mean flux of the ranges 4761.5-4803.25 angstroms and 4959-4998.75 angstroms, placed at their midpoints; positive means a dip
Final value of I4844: 0.1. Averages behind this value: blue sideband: 13.4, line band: 13.5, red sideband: 14.1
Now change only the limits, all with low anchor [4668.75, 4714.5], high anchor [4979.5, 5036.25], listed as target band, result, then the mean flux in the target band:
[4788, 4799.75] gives -0.65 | 13.6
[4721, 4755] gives -2.98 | 13.8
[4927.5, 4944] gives -0.04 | 13.4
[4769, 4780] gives -0.68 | 13.6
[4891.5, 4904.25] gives -0.40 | 13.6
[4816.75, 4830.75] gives -1.41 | 14.3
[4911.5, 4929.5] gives 0.85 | 12.7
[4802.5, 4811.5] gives -1.32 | 14.8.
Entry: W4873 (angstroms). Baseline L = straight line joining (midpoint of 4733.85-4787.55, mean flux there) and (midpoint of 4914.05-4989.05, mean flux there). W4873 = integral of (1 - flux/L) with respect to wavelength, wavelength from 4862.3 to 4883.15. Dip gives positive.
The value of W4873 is 0.63 angstroms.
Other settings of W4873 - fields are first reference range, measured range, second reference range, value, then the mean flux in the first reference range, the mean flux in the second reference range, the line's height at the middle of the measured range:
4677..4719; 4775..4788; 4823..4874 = -0.5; 12.7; 13.5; 13.1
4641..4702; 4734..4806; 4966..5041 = -3.0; 12.5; 13.8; 12.8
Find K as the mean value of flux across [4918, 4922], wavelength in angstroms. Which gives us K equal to 12.7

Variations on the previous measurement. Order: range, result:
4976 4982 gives 14.3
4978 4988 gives 14.2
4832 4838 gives 14.3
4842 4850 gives 13.4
